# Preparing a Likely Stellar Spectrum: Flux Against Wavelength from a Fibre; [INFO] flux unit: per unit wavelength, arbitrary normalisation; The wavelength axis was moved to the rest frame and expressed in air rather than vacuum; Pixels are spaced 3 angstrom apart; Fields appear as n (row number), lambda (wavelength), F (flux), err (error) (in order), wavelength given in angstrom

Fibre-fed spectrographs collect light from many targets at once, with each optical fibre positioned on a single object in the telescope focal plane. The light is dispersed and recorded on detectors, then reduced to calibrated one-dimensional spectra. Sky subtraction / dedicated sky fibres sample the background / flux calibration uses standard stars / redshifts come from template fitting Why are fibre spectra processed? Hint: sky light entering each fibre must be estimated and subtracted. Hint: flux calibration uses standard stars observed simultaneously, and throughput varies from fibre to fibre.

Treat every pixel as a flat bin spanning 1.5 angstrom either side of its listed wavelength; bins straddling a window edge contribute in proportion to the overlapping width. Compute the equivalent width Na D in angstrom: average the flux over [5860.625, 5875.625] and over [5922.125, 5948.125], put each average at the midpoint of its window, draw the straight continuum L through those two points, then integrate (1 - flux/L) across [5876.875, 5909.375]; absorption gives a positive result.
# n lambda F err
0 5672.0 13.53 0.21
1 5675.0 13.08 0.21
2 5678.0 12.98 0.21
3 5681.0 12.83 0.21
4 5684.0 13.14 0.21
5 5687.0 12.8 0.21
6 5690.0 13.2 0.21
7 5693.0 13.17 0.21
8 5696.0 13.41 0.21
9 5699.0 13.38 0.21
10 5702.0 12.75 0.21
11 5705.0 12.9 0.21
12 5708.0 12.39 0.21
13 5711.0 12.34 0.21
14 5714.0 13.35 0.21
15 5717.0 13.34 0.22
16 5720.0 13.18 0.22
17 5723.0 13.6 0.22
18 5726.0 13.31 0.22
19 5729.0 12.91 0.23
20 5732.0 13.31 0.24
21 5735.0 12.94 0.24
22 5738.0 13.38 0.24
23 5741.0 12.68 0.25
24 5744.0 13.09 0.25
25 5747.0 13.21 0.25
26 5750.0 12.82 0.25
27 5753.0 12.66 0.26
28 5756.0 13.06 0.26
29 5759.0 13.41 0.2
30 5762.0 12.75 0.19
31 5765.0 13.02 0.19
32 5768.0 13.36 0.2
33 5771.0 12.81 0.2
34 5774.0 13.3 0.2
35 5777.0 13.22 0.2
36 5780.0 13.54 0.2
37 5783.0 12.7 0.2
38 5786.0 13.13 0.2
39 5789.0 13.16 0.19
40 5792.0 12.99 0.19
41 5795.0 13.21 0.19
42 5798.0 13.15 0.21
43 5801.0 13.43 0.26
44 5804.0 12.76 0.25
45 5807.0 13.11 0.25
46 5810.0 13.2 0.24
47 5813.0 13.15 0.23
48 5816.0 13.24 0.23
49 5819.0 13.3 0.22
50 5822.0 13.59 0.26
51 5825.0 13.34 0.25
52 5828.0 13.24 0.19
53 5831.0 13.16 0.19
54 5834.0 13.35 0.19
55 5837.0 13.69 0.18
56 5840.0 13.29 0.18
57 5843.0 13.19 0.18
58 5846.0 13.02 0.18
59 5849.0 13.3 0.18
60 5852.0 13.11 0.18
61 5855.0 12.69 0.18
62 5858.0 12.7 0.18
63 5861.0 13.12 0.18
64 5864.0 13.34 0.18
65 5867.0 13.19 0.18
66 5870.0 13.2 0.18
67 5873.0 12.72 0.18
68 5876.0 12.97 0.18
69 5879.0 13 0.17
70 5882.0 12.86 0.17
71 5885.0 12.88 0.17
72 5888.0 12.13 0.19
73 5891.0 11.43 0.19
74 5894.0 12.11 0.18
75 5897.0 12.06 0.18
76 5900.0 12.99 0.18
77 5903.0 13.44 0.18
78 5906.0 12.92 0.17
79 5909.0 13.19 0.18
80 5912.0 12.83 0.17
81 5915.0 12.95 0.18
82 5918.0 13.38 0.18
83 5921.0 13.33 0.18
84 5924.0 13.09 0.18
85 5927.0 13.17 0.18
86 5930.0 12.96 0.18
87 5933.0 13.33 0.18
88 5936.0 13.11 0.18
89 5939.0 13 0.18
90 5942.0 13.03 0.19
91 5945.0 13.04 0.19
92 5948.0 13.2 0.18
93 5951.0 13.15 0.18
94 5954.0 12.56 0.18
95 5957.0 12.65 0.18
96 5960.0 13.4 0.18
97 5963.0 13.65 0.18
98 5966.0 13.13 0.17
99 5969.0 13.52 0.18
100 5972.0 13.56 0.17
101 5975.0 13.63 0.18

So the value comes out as 1.2 angstrom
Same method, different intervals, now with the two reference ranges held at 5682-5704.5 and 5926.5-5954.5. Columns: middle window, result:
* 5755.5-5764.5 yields 0.0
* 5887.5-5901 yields 1.0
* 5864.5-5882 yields 0.1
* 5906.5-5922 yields -0.1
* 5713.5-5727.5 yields -0.3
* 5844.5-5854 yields 0.0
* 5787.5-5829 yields -0.4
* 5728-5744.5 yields 0.1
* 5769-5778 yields 0.0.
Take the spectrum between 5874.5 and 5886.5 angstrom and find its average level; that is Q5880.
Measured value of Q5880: 12.9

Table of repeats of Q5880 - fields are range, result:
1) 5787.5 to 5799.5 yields 13.1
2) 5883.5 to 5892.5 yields 12.1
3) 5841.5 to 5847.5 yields 13.1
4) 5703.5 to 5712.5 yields 12.5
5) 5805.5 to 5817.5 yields 13.2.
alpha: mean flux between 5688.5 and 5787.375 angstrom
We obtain 13.1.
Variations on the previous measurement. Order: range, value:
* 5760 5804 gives 13.1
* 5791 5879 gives 13.2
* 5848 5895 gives 12.8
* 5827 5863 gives 13.2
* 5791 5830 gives 13.2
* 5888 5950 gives 12.9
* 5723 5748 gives 13.1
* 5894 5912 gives 12.8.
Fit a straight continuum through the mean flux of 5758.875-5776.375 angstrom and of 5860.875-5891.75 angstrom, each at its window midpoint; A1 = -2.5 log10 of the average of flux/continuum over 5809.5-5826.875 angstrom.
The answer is -0.03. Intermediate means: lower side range 13.1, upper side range 12.8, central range 13.3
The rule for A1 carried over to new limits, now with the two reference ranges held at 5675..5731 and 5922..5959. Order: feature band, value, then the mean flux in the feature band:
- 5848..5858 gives 0.01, 13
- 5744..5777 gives 0.00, 13.1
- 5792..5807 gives -0.01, 13.1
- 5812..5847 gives -0.02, 13.3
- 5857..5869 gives -0.01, 13.1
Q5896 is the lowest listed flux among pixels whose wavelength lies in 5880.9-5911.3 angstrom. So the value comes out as 11.43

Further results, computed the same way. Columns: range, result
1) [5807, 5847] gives 13.02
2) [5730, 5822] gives 12.66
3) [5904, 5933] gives 12.83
